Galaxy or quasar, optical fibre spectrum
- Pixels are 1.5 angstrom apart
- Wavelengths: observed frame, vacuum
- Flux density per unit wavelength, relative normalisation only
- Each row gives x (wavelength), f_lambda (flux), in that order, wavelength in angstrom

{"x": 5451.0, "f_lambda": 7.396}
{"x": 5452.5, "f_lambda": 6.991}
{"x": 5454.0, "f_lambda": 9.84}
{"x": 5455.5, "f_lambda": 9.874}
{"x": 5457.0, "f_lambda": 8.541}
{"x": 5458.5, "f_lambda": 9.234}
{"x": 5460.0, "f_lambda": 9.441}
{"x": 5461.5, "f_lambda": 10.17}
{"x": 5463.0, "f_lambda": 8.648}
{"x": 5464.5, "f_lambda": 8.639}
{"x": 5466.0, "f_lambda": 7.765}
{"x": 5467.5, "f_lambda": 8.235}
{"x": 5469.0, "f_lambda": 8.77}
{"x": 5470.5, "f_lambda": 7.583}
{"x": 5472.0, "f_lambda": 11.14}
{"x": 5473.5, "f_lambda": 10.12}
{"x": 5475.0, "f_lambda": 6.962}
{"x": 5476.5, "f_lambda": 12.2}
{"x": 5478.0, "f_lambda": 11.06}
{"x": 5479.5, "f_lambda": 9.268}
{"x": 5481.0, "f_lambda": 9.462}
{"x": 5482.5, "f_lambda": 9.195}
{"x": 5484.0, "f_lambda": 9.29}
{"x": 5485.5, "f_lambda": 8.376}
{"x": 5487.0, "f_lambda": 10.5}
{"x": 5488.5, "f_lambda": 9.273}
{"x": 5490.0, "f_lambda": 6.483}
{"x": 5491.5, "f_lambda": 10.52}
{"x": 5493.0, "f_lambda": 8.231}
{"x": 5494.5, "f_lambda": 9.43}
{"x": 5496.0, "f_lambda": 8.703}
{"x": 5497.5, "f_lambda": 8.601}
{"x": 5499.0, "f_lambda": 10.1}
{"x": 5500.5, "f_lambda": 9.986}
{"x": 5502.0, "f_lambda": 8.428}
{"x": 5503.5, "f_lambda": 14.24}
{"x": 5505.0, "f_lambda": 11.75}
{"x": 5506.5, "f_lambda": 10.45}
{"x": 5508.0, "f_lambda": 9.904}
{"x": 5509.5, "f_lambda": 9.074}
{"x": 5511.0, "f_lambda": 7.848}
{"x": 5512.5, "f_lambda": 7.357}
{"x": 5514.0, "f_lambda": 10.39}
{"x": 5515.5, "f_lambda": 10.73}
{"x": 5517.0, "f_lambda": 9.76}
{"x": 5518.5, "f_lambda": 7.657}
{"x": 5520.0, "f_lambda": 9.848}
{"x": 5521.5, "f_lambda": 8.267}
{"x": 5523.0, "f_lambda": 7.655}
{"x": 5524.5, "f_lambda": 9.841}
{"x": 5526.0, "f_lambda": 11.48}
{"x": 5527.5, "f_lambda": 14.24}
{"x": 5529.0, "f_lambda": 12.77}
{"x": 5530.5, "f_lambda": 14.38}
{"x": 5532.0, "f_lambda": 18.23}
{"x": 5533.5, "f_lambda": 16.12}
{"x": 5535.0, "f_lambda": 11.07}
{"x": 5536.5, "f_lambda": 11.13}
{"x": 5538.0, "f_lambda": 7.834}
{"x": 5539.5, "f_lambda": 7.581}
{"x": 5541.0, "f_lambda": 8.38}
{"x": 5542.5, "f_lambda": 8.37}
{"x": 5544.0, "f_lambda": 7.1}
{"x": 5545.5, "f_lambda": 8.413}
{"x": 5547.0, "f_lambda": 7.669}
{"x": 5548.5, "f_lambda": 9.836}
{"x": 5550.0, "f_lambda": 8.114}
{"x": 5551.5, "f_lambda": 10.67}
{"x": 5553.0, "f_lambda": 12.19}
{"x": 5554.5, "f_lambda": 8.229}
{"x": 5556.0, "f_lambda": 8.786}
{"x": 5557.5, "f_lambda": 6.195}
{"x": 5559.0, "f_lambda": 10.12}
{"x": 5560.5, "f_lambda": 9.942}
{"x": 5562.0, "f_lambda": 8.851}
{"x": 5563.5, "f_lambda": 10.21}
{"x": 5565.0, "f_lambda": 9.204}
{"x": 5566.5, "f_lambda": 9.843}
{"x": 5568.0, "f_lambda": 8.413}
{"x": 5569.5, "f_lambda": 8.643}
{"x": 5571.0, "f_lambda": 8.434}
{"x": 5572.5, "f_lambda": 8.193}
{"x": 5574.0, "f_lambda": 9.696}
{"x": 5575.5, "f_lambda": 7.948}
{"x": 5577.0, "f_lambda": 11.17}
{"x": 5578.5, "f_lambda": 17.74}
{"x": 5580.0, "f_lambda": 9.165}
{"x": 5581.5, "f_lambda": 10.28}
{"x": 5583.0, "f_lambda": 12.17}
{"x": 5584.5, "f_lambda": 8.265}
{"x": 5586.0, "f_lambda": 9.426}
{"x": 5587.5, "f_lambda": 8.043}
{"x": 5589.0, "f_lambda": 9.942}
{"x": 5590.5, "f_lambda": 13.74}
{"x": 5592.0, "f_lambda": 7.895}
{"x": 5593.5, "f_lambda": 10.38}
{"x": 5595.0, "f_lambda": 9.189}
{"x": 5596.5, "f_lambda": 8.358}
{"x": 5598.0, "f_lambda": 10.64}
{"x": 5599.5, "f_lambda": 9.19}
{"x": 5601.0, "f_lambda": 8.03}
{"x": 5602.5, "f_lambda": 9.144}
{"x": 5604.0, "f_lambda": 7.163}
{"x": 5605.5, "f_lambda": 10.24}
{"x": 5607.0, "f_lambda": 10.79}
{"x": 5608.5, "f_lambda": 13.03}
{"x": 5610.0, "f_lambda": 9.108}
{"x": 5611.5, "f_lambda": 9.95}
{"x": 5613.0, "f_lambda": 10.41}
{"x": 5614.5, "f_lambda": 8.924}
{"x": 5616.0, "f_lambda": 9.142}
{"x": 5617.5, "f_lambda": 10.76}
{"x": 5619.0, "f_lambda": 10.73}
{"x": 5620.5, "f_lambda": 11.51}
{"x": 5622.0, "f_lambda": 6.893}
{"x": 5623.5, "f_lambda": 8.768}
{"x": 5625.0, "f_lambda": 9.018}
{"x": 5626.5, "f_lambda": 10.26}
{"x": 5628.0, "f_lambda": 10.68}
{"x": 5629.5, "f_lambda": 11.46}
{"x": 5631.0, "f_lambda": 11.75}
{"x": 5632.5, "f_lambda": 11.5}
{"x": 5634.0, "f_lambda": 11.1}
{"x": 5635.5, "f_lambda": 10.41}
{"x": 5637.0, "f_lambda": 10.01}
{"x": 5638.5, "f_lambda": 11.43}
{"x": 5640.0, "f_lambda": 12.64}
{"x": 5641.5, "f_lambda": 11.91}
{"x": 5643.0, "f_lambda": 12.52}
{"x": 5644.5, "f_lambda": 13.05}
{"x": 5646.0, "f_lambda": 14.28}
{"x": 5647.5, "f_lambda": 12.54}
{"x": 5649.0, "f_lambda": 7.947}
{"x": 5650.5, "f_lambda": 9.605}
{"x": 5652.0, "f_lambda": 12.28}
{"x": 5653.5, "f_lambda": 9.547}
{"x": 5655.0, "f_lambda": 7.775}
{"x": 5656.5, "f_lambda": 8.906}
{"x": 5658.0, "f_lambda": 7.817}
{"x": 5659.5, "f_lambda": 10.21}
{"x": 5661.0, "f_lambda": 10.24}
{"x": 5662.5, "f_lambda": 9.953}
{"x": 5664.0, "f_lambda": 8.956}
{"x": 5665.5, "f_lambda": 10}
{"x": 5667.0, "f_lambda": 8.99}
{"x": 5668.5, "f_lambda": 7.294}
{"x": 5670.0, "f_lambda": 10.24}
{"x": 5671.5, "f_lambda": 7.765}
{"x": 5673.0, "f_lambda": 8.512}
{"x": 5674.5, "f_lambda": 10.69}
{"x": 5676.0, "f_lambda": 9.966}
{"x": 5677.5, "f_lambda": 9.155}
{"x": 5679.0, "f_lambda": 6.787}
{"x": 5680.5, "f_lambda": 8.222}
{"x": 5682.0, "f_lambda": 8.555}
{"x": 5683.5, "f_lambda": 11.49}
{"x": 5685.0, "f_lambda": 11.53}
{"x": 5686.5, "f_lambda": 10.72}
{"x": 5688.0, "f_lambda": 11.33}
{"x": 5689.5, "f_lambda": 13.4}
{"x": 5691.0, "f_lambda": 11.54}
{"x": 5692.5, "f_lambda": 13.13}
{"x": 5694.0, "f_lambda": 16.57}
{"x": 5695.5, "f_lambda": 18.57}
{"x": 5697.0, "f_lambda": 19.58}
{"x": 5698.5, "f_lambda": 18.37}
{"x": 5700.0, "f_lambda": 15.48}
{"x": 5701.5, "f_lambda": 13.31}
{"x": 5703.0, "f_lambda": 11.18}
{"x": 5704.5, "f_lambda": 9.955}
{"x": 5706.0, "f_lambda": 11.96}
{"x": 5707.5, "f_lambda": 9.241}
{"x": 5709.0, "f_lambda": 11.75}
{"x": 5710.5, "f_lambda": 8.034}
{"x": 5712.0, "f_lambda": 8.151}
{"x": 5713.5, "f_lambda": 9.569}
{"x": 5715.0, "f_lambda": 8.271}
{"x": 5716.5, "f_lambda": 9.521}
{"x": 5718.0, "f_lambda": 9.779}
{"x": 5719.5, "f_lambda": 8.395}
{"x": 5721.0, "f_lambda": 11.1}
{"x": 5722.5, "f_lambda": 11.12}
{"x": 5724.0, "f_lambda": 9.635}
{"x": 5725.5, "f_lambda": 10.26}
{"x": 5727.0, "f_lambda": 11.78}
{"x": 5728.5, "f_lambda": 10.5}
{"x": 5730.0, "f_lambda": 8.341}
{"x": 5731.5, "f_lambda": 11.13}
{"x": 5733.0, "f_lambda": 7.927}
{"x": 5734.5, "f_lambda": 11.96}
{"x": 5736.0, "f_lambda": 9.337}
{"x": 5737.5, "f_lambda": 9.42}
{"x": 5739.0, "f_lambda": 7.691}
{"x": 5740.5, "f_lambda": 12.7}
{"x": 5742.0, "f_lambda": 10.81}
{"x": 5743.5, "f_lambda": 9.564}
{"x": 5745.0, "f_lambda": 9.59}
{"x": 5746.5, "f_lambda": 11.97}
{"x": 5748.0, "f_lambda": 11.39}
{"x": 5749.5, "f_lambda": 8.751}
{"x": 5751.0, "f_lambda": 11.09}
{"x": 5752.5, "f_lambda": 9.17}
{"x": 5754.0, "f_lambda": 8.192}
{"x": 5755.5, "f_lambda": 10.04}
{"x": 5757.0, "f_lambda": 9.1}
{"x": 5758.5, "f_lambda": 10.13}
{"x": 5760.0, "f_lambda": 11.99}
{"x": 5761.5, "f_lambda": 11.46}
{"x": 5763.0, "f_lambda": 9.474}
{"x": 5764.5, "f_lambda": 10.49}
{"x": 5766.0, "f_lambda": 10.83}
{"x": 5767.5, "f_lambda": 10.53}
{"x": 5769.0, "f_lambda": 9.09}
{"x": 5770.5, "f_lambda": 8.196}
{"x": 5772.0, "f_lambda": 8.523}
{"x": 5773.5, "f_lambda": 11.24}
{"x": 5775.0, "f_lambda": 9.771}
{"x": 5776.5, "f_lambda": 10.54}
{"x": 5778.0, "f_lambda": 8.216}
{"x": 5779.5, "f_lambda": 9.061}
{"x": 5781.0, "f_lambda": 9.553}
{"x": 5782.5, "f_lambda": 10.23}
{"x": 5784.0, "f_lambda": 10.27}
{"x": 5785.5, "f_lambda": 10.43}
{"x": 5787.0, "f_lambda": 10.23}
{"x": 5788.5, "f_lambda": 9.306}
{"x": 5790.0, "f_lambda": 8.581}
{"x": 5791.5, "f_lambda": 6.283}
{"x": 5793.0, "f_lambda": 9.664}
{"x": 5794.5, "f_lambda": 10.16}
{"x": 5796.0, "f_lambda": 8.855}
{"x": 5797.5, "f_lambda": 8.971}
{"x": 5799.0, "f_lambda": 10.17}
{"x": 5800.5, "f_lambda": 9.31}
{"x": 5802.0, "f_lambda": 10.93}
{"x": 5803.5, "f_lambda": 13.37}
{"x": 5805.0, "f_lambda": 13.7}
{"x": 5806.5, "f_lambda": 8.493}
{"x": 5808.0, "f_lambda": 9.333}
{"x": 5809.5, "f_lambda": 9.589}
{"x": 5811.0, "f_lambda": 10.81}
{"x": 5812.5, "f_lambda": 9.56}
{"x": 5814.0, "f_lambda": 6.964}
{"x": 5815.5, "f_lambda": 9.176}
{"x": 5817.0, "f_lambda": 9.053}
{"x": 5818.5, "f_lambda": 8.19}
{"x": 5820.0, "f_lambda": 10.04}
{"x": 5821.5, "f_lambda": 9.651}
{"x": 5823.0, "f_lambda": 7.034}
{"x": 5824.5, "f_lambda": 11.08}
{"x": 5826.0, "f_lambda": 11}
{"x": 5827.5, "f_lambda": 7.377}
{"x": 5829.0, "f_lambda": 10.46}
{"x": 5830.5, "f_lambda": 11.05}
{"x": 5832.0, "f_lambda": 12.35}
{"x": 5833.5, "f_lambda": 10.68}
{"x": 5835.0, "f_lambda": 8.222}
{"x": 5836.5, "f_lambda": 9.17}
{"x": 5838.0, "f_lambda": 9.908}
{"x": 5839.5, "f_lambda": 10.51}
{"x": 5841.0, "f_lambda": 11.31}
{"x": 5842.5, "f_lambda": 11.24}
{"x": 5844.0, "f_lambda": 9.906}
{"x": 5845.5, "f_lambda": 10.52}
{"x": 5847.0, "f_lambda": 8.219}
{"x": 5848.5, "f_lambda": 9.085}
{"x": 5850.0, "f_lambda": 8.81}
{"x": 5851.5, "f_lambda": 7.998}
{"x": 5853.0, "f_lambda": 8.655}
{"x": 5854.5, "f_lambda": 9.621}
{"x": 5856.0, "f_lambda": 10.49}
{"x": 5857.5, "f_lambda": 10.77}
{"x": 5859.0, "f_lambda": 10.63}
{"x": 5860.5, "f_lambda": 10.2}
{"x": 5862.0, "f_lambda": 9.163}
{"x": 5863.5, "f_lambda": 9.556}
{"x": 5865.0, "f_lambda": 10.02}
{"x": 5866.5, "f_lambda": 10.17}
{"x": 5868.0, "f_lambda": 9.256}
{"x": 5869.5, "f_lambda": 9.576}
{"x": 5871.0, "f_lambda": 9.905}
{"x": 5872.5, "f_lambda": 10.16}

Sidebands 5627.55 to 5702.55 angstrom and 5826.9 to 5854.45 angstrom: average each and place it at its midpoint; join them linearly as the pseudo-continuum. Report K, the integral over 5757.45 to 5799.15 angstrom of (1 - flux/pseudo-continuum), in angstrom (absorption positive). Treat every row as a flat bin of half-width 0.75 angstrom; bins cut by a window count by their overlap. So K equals 2.3 angstrom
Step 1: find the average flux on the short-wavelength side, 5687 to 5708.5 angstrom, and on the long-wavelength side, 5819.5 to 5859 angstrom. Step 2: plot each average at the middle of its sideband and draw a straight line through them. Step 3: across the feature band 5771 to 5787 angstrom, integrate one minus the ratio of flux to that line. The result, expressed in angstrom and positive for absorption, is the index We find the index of 2.4 angstrom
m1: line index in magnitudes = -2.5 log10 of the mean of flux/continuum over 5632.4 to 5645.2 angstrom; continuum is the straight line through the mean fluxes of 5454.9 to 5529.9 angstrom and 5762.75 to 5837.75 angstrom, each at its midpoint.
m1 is -0.204 mag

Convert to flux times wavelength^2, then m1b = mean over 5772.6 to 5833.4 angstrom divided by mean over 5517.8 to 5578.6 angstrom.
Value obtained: 1.08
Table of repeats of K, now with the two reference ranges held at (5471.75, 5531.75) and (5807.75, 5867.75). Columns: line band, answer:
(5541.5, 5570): 2.61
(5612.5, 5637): -0.89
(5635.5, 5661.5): -2.42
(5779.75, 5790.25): -0.10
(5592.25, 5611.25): 0.56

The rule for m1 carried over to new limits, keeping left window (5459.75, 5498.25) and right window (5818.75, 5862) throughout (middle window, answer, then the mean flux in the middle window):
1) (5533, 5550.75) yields 0.01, 9.21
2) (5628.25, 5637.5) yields -0.17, 11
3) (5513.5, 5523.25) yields 0.00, 9.23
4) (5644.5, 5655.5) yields -0.14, 10.8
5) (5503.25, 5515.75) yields -0.09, 10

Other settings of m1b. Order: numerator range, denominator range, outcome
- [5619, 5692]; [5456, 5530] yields 1.14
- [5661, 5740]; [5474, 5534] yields 1.13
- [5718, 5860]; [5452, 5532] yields 1.13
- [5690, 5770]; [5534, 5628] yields 1.20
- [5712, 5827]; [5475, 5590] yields 1.09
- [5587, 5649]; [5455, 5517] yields 1.16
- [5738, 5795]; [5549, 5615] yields 1.08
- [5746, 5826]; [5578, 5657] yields 1.00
